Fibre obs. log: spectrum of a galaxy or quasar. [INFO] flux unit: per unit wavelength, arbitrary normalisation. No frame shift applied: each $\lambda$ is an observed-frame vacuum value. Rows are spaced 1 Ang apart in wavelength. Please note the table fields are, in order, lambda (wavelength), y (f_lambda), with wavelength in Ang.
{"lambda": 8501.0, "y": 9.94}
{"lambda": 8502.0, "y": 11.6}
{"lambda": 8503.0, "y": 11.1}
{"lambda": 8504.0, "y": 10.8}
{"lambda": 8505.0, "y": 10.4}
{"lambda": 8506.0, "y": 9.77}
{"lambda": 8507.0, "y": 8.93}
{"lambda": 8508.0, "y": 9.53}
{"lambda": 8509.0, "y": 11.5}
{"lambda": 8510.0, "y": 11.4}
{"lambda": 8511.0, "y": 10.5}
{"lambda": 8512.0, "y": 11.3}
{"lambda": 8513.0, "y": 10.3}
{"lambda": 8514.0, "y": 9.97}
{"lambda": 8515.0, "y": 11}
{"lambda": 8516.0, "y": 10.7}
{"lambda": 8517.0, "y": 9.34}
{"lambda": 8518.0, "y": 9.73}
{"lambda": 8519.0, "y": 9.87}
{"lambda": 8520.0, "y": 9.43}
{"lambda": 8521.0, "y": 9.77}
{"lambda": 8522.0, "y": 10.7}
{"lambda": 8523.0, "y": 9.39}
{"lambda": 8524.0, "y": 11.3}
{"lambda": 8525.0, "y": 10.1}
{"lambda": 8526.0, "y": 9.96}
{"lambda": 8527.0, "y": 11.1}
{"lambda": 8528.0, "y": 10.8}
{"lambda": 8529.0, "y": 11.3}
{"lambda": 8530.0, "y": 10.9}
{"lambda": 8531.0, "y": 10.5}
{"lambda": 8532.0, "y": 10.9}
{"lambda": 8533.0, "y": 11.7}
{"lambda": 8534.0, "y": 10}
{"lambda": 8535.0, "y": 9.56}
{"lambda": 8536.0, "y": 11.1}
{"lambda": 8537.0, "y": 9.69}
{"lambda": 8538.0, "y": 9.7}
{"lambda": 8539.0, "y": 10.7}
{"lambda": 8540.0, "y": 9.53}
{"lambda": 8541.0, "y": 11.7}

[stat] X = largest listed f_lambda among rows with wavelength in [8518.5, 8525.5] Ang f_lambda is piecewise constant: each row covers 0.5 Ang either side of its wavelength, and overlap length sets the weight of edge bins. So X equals 11.3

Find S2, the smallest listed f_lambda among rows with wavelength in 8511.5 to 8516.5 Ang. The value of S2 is 9.97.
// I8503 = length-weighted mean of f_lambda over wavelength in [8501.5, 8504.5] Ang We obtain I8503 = 11.2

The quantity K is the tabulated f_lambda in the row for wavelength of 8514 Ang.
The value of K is 9.97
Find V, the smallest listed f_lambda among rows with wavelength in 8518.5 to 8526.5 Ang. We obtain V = 9.39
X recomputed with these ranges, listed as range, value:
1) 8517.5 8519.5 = 9.87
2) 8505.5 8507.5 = 9.77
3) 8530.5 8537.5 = 11.7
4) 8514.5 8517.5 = 11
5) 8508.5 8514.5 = 11.5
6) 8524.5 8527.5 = 11.1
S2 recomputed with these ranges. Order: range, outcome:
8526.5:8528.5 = 10.8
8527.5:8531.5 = 10.5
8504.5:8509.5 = 8.93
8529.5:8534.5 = 10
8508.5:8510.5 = 11.4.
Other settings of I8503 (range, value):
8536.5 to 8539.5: 10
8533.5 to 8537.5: 10.1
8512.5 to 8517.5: 10.3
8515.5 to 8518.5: 9.92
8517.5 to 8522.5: 9.9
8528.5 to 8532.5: 10.9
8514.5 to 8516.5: 10.8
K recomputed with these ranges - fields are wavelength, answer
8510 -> 11.4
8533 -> 11.7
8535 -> 9.56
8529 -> 11.3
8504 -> 10.8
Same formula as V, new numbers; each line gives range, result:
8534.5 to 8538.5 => 9.56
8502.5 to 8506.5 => 9.77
